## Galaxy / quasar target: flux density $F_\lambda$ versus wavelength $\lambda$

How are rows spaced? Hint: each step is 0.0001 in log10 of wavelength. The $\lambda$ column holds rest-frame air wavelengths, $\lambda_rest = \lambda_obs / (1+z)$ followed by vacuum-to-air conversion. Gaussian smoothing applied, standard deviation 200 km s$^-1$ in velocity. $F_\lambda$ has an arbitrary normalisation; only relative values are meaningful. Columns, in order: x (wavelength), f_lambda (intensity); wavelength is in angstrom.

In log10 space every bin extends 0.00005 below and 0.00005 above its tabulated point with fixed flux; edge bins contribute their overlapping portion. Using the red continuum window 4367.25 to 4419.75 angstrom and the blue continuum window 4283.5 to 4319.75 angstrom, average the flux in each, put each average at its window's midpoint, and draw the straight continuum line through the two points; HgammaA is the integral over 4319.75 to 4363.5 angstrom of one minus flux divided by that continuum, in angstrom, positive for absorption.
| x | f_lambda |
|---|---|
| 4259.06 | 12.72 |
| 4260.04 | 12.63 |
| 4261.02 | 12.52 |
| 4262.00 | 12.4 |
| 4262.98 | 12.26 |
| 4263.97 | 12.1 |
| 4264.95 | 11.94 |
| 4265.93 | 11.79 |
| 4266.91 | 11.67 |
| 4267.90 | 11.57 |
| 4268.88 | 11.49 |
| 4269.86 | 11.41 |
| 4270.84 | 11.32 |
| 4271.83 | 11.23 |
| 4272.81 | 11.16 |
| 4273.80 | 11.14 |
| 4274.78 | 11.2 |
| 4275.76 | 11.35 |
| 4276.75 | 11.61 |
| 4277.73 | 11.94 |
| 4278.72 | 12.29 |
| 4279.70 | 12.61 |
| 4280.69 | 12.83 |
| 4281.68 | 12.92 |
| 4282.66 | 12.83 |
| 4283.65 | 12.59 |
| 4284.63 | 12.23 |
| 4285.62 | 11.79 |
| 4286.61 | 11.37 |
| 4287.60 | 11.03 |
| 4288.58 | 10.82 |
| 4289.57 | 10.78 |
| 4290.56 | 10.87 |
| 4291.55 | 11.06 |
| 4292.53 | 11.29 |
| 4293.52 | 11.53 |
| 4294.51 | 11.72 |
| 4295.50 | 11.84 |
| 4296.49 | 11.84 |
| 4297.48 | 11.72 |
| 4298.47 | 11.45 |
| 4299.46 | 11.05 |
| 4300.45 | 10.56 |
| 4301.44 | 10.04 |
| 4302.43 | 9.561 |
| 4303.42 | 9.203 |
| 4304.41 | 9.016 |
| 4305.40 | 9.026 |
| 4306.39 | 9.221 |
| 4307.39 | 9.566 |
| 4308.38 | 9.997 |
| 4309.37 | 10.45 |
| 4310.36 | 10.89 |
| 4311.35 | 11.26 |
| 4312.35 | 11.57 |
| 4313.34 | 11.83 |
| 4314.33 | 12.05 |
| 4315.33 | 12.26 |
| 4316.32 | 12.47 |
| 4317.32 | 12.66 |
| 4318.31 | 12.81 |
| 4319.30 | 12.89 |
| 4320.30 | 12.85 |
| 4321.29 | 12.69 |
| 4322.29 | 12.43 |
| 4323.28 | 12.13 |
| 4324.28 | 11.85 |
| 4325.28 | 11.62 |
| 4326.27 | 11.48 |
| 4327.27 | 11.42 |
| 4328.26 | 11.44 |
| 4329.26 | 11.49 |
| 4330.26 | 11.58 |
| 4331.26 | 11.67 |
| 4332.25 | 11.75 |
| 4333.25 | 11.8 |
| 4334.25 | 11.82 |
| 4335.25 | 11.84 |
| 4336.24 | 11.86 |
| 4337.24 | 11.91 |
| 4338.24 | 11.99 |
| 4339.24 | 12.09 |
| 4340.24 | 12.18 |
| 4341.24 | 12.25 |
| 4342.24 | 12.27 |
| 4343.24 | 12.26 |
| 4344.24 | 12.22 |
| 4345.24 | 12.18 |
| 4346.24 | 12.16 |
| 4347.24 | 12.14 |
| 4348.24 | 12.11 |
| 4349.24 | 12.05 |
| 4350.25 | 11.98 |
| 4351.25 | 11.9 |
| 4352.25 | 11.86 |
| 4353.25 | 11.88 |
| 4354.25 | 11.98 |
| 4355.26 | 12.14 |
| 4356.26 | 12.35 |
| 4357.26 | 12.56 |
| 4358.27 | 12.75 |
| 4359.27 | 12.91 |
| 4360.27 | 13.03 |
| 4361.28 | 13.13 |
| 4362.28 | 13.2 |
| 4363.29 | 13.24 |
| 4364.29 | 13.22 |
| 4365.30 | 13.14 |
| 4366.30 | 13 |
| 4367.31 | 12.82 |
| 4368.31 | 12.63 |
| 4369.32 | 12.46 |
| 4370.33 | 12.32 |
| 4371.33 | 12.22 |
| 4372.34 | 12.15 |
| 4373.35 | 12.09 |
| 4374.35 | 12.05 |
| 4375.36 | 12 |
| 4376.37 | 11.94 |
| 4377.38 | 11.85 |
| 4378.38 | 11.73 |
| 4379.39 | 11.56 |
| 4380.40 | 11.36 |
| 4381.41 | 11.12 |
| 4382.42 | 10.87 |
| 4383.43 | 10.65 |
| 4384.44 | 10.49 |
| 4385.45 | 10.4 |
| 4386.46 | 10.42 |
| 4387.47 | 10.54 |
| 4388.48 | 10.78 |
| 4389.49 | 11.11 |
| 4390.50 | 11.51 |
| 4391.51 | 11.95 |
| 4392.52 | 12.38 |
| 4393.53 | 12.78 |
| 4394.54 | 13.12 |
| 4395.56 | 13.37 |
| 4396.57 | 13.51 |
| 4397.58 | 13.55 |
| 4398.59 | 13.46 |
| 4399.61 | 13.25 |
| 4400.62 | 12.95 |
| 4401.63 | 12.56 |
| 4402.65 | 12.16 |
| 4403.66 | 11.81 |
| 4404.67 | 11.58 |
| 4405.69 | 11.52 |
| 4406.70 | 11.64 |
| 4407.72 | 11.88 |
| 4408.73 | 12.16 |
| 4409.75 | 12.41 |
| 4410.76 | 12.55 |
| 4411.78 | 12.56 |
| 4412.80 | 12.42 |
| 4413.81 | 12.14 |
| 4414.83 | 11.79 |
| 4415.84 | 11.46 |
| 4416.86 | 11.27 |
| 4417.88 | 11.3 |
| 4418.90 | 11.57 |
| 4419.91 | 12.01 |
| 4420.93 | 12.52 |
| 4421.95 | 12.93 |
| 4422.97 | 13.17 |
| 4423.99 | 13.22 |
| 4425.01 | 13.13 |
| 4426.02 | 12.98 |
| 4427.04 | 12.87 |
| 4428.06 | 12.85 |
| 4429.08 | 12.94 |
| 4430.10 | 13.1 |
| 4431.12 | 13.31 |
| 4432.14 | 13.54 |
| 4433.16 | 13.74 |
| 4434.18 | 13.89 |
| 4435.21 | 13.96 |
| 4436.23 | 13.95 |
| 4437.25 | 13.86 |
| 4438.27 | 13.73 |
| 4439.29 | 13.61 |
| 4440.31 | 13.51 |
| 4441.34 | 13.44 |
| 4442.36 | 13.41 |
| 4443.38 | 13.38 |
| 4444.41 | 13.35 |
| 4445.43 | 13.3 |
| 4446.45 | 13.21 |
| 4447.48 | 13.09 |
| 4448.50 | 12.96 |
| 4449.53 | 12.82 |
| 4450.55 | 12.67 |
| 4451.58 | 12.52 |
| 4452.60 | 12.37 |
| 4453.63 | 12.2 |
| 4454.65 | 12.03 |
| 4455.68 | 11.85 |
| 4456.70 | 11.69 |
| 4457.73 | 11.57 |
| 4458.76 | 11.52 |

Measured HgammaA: -2.5 angstrom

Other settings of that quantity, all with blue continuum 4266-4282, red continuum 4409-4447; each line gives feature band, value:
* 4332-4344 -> 0.2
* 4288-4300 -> 0.6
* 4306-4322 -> 0.6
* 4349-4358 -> 0.2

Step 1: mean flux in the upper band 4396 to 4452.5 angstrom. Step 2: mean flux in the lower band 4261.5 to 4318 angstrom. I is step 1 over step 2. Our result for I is 1.13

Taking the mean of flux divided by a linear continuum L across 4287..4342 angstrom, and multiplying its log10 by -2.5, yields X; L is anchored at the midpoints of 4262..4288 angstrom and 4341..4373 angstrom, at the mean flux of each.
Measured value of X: 0.07 mag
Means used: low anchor 11.8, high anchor 12.5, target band 11.4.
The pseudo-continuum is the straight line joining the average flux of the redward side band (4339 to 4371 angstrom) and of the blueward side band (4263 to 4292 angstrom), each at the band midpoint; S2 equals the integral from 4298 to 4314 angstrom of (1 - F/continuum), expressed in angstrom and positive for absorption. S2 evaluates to 2.2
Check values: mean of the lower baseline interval 11.7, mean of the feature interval 10.3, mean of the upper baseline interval 12.5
